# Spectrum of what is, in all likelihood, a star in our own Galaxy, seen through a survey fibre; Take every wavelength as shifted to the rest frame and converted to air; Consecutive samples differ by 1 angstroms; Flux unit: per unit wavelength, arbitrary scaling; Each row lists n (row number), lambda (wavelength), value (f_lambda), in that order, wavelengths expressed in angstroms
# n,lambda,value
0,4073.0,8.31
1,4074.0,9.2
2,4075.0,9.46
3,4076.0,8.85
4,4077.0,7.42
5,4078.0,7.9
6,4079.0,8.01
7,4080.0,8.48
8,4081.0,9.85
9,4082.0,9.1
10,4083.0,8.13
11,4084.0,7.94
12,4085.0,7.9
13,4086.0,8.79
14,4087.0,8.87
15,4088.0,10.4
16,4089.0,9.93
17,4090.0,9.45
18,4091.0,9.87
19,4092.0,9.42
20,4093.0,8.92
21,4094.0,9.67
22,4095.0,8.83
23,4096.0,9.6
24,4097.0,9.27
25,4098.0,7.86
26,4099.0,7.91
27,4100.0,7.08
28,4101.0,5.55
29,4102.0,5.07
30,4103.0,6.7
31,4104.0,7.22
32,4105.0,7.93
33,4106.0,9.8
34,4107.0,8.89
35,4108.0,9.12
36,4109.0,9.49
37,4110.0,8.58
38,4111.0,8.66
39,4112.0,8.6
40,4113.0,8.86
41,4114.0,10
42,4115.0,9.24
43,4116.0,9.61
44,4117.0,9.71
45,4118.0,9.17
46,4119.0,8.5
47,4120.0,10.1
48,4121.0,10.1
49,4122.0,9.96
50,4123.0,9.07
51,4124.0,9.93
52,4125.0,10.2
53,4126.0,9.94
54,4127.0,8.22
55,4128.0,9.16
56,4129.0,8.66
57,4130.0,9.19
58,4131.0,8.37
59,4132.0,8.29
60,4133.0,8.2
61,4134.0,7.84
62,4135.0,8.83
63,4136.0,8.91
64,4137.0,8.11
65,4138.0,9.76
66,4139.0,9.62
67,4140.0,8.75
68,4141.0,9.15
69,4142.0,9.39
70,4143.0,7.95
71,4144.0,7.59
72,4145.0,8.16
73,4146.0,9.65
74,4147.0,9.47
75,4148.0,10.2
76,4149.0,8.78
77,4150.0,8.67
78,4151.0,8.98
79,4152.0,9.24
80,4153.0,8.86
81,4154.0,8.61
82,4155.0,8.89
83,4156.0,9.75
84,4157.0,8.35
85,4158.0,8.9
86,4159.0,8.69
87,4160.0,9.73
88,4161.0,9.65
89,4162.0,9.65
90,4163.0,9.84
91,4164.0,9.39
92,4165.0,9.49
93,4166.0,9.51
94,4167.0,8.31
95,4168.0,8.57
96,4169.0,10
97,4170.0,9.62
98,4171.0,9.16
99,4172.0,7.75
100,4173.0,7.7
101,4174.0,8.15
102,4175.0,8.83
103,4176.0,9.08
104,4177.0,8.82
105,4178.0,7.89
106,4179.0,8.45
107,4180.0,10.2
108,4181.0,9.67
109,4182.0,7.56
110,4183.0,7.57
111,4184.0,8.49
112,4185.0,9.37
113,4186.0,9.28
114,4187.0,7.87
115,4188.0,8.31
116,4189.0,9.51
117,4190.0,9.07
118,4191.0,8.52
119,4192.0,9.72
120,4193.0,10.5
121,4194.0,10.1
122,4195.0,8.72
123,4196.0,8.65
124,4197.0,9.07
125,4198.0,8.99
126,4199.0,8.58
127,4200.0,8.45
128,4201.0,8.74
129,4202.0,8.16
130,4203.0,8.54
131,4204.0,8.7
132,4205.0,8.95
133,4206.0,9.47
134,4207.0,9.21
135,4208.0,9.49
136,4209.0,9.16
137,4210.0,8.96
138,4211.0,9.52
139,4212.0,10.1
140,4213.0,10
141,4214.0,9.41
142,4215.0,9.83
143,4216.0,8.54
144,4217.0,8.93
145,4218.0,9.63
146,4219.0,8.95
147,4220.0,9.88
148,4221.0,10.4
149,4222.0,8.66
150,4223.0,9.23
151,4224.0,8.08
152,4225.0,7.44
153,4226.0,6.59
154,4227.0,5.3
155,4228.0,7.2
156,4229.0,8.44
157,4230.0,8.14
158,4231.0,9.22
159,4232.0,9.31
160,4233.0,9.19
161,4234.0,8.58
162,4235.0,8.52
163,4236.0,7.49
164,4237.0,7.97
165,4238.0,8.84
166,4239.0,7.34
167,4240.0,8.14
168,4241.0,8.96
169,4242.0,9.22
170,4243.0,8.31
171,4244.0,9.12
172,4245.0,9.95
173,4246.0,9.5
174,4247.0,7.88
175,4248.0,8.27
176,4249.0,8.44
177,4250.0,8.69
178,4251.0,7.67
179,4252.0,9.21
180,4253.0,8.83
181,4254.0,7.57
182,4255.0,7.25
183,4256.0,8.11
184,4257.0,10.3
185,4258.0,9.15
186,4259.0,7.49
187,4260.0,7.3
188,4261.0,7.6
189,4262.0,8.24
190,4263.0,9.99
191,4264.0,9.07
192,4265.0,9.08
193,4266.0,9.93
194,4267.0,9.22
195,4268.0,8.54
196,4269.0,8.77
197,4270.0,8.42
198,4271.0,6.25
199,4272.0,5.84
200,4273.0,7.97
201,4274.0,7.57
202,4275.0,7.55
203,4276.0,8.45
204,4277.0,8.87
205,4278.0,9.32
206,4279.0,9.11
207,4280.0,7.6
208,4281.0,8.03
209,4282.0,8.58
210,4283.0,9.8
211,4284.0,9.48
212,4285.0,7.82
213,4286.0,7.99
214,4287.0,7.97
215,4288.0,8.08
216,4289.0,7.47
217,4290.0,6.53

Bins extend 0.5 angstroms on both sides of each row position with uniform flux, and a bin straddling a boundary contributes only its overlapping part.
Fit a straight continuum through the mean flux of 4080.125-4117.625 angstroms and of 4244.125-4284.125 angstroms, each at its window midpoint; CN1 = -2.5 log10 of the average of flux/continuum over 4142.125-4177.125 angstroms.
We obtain -0.04 mag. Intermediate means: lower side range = 8.7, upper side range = 8.47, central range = 8.98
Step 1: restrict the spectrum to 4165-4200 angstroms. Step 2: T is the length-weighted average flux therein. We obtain 8.87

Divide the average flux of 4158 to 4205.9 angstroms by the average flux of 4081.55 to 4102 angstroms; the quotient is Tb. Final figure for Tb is 1.0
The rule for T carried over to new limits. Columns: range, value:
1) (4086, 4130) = 8.91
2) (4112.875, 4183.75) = 9.02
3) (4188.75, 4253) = 8.8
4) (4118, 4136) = 9.09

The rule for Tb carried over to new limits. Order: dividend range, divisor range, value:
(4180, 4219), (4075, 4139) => 1.03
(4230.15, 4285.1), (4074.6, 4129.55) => 0.96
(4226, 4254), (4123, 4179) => 0.94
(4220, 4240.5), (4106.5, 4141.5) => 0.91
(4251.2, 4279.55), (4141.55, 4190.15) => 0.94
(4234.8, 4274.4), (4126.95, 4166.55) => 0.94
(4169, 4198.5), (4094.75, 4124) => 1.02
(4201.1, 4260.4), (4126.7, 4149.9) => 0.98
